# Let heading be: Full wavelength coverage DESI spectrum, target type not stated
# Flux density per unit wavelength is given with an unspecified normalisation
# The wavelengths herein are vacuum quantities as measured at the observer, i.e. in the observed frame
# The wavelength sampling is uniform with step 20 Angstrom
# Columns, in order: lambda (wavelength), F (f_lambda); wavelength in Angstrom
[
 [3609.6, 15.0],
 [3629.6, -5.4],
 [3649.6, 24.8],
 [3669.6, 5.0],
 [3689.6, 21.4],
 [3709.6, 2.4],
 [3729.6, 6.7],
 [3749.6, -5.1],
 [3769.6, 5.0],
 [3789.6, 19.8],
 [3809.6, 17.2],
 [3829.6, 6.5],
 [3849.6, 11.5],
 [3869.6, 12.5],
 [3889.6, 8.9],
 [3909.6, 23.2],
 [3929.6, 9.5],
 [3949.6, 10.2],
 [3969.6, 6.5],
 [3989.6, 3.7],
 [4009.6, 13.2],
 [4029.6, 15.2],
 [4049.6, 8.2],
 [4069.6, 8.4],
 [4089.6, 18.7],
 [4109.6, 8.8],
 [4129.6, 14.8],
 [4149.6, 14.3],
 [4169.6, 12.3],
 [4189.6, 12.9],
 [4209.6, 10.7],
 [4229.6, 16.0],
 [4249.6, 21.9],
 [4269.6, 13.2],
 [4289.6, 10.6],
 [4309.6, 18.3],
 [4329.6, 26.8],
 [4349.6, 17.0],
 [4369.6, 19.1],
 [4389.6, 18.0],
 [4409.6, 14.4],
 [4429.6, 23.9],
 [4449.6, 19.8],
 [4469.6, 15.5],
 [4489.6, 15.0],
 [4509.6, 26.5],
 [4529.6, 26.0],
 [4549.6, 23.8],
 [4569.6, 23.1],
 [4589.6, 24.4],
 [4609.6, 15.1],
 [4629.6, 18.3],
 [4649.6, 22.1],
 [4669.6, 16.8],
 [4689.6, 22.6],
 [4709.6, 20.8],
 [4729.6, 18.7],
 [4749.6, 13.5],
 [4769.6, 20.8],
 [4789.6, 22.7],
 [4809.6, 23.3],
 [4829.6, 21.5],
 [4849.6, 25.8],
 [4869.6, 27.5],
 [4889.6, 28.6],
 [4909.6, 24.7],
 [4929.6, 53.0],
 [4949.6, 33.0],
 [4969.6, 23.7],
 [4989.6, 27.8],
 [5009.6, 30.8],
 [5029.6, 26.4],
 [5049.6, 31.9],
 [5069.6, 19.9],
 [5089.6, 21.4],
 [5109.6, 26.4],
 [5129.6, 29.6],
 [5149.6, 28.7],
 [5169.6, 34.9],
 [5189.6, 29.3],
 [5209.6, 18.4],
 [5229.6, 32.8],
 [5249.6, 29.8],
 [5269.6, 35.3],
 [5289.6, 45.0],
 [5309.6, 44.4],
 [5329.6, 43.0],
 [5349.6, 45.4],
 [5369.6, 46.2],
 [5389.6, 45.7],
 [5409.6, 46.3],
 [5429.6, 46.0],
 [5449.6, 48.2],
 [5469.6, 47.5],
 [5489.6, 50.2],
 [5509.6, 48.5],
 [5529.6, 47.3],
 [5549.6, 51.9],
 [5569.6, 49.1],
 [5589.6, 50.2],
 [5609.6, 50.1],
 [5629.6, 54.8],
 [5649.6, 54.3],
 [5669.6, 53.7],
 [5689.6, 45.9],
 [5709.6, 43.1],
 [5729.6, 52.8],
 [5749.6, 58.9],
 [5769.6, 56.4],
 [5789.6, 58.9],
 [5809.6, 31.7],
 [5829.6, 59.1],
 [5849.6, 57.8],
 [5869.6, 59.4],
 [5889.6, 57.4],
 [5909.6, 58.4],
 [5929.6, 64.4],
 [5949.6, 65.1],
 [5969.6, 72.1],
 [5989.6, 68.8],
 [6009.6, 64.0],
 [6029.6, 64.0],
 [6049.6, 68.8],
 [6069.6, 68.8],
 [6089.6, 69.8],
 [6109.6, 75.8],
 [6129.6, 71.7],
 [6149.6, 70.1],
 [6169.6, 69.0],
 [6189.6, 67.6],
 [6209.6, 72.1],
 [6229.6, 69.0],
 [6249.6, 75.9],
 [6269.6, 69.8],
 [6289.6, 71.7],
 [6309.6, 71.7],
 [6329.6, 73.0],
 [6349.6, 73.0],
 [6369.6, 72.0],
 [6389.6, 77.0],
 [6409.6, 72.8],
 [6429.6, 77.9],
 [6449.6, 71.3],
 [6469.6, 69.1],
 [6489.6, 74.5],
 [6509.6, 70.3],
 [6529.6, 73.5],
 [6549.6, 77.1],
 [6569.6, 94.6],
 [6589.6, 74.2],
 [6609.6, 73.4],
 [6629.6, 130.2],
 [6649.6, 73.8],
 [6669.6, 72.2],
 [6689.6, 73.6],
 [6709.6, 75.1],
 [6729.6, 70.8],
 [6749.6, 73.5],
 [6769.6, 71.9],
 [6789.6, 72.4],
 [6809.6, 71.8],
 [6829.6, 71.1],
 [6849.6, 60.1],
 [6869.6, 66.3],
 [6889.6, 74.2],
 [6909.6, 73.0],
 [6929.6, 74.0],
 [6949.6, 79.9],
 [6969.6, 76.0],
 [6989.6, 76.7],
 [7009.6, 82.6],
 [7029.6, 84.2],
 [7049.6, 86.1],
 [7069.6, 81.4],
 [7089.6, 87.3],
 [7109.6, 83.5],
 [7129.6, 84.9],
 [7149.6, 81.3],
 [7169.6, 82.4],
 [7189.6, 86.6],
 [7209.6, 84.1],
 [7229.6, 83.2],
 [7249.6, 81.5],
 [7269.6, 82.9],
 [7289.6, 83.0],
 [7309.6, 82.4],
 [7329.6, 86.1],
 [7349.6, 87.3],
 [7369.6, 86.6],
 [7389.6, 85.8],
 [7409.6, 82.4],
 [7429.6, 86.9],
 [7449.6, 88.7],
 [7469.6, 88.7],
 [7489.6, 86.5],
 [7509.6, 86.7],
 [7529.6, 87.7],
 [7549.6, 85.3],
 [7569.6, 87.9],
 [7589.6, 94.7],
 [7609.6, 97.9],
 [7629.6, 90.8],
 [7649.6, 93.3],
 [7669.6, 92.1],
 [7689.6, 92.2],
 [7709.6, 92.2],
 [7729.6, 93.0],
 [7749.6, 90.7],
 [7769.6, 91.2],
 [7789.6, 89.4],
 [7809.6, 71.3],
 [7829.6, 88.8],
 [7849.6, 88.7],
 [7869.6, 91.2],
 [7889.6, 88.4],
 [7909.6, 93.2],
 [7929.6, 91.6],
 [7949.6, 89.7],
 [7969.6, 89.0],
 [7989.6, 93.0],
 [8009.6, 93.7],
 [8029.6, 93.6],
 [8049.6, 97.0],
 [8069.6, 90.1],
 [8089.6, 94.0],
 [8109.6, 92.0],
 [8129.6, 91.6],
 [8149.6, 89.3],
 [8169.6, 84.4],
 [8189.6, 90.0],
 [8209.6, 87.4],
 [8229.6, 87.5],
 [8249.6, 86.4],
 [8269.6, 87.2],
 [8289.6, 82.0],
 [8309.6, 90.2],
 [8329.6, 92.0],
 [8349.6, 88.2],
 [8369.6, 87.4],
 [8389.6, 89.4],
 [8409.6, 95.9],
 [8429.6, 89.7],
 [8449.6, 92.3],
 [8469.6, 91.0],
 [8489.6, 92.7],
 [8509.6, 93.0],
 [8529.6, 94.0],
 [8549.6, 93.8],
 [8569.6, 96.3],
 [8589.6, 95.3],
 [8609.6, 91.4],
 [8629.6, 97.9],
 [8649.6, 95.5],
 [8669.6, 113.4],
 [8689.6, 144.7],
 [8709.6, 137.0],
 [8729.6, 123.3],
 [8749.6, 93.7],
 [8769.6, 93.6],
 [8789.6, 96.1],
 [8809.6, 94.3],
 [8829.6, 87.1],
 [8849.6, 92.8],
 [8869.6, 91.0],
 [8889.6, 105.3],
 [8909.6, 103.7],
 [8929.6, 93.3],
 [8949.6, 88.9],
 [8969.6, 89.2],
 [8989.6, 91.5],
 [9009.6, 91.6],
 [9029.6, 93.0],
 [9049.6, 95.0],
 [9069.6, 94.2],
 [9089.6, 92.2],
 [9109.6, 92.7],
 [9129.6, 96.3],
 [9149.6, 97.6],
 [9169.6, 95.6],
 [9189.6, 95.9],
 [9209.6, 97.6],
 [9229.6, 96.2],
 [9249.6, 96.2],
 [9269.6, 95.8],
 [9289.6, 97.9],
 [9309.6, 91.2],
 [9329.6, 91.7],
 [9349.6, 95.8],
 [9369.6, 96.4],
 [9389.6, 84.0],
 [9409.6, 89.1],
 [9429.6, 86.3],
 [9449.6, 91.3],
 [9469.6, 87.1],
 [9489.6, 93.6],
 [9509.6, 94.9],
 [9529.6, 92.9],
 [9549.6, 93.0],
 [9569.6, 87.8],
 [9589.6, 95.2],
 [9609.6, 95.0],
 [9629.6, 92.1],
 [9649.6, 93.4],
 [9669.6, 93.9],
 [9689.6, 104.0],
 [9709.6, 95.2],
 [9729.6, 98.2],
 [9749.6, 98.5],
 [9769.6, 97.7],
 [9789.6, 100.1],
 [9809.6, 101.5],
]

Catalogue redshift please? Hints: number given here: 0.323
